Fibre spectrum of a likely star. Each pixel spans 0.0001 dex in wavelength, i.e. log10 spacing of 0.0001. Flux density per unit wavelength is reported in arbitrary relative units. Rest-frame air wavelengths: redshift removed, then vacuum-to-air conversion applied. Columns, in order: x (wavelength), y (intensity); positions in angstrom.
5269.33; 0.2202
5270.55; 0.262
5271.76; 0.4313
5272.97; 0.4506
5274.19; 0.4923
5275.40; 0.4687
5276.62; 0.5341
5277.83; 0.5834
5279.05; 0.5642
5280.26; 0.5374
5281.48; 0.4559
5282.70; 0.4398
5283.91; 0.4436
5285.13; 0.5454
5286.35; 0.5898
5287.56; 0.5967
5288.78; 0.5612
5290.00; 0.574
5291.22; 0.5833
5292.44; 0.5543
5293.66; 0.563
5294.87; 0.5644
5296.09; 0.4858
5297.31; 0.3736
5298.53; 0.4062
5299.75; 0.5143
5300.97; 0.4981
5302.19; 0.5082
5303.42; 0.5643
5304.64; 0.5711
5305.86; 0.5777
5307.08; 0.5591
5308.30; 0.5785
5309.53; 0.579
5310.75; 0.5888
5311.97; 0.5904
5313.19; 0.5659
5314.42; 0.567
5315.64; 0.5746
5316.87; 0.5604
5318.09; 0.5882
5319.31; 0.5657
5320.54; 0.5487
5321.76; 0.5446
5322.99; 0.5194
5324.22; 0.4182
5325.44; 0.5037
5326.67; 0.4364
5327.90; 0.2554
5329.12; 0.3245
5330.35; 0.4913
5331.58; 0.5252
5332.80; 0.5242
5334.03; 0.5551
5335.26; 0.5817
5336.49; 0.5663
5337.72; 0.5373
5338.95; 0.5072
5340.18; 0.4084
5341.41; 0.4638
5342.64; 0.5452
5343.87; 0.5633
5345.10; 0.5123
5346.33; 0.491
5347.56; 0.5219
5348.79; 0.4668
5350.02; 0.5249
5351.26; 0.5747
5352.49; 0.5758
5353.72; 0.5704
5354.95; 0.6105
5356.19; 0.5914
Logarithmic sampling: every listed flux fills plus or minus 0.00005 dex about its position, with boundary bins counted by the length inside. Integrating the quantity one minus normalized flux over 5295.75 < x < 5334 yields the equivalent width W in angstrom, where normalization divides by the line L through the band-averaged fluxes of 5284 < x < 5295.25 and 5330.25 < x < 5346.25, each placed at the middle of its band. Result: 2.0 angstrom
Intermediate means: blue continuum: 0.565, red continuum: 0.522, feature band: 0.514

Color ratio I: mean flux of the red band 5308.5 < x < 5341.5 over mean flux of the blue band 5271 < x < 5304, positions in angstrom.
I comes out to 1.01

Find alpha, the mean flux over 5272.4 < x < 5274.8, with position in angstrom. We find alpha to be 0.472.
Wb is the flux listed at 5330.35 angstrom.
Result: 0.4913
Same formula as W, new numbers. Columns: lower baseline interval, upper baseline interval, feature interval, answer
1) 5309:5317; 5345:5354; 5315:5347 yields 2.8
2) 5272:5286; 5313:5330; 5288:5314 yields -2.2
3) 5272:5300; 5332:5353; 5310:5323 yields -1.2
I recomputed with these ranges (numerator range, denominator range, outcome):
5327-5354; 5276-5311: 0.94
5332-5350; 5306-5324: 0.92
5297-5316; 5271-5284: 1.10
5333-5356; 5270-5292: 1.05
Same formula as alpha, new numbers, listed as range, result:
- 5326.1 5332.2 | 0.407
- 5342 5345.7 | 0.54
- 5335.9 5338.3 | 0.552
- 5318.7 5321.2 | 0.558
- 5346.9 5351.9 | 0.522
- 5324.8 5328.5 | 0.399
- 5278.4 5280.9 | 0.55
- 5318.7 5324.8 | 0.519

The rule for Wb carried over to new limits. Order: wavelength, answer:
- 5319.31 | 0.5657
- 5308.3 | 0.5785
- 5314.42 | 0.567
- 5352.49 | 0.5758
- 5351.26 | 0.5747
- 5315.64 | 0.5746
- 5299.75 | 0.5143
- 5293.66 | 0.563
